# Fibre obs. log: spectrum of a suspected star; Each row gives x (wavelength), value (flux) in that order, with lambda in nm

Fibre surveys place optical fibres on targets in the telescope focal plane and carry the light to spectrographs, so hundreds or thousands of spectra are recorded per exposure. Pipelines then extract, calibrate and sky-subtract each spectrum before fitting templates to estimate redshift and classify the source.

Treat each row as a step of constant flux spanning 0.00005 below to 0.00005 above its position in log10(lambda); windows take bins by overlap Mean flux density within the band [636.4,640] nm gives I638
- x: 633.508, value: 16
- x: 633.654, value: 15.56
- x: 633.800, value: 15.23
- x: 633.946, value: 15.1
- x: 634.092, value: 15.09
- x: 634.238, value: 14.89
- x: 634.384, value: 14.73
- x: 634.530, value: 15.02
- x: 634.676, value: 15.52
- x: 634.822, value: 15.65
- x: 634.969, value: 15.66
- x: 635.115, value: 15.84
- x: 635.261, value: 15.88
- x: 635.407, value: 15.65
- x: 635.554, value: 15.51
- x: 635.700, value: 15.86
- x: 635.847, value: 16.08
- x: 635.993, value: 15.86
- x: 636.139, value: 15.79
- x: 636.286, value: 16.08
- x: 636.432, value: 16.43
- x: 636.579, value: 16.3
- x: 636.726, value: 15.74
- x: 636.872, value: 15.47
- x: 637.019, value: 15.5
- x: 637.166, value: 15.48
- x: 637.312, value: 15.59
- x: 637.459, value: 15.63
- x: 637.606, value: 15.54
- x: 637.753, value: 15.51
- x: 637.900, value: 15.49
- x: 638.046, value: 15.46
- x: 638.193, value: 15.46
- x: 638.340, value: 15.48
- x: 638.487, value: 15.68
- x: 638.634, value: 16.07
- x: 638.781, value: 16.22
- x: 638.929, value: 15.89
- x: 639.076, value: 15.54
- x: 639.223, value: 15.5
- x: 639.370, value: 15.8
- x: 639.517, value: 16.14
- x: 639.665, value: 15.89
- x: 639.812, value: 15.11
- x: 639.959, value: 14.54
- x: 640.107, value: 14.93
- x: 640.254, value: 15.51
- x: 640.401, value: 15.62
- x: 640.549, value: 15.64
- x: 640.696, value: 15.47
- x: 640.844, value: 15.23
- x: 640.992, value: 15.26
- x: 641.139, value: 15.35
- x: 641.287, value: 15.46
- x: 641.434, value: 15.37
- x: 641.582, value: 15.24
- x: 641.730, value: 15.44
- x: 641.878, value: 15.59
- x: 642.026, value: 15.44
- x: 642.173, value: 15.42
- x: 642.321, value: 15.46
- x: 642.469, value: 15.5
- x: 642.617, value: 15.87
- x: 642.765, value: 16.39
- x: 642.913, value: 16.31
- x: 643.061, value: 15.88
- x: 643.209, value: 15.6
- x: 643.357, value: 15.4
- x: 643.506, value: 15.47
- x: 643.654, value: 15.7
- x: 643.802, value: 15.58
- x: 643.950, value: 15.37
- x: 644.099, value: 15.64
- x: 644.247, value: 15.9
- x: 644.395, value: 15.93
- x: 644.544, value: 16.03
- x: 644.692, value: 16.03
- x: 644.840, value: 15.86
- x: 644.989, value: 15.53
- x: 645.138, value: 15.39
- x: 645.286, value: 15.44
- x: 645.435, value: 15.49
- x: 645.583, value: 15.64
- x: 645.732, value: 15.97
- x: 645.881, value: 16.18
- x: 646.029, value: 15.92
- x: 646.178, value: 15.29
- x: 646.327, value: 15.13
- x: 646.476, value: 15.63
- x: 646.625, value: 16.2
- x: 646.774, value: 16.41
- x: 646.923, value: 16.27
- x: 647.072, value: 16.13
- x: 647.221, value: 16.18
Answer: 15.7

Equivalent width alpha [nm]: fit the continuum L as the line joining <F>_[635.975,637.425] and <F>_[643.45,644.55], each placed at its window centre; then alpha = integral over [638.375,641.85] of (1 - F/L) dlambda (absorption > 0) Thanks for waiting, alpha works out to 0.05 nm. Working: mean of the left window 15.8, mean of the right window 15.7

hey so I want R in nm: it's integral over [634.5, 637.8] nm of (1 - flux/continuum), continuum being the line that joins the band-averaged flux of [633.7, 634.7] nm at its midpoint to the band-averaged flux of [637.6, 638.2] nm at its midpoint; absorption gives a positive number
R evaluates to -0.09 nm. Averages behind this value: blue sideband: 15.1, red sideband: 15.5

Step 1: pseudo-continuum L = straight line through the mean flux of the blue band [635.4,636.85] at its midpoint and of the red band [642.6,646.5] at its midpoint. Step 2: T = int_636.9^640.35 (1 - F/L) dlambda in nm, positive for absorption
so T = 0.07 nm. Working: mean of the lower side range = 15.9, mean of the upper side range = 15.7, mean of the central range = 15.6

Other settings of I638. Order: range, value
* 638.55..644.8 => 15.6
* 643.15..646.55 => 15.7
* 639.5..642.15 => 15.4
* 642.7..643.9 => 15.8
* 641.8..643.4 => 15.7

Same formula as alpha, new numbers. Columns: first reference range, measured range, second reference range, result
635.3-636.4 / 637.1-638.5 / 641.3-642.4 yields 0.02 nm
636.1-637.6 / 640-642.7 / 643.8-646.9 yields 0.06 nm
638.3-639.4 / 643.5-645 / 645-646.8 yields 0.00 nm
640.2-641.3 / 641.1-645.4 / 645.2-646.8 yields -0.02 nm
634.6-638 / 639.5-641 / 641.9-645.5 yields 0.03 nm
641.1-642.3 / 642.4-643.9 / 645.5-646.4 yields -0.02 nm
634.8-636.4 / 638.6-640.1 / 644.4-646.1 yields 0.02 nm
